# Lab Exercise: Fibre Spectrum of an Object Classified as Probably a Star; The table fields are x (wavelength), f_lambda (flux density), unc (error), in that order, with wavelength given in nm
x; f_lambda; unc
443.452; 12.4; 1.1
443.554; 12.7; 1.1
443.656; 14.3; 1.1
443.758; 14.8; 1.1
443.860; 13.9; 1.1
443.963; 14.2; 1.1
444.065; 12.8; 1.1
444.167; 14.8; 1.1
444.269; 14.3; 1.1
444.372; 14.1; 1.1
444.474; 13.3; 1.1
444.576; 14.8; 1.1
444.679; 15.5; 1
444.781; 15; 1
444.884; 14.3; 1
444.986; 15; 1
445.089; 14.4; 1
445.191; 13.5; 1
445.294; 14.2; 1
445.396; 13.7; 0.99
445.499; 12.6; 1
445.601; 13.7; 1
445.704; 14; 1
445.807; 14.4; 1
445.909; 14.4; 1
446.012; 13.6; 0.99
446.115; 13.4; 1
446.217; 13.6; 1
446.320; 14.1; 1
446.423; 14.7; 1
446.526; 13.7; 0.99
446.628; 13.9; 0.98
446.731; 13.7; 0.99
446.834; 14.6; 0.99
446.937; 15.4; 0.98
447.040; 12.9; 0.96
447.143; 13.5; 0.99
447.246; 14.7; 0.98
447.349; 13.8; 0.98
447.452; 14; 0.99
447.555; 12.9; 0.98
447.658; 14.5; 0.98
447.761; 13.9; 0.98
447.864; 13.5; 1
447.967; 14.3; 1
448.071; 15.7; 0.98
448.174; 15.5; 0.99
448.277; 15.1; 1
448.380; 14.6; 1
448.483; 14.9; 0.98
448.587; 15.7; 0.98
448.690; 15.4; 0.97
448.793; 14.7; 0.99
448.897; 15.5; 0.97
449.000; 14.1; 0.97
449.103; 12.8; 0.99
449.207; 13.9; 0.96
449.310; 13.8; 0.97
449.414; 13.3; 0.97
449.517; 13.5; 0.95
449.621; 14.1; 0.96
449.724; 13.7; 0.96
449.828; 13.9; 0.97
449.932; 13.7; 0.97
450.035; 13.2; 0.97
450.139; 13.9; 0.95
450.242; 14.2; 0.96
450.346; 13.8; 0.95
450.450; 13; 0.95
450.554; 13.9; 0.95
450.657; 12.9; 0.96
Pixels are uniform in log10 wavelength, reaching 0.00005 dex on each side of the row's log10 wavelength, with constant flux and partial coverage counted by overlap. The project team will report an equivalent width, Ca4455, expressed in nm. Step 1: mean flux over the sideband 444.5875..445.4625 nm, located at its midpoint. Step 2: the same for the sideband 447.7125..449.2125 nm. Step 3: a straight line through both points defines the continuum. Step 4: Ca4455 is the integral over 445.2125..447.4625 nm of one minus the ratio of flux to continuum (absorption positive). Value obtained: 0.09 nm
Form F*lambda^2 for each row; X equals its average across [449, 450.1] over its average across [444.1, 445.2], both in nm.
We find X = 1.0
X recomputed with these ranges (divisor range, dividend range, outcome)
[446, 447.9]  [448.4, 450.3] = 1.03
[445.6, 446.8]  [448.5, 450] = 1.03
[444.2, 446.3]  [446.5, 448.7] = 1.03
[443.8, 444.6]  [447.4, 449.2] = 1.06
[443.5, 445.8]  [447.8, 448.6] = 1.07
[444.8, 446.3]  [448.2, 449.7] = 1.05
